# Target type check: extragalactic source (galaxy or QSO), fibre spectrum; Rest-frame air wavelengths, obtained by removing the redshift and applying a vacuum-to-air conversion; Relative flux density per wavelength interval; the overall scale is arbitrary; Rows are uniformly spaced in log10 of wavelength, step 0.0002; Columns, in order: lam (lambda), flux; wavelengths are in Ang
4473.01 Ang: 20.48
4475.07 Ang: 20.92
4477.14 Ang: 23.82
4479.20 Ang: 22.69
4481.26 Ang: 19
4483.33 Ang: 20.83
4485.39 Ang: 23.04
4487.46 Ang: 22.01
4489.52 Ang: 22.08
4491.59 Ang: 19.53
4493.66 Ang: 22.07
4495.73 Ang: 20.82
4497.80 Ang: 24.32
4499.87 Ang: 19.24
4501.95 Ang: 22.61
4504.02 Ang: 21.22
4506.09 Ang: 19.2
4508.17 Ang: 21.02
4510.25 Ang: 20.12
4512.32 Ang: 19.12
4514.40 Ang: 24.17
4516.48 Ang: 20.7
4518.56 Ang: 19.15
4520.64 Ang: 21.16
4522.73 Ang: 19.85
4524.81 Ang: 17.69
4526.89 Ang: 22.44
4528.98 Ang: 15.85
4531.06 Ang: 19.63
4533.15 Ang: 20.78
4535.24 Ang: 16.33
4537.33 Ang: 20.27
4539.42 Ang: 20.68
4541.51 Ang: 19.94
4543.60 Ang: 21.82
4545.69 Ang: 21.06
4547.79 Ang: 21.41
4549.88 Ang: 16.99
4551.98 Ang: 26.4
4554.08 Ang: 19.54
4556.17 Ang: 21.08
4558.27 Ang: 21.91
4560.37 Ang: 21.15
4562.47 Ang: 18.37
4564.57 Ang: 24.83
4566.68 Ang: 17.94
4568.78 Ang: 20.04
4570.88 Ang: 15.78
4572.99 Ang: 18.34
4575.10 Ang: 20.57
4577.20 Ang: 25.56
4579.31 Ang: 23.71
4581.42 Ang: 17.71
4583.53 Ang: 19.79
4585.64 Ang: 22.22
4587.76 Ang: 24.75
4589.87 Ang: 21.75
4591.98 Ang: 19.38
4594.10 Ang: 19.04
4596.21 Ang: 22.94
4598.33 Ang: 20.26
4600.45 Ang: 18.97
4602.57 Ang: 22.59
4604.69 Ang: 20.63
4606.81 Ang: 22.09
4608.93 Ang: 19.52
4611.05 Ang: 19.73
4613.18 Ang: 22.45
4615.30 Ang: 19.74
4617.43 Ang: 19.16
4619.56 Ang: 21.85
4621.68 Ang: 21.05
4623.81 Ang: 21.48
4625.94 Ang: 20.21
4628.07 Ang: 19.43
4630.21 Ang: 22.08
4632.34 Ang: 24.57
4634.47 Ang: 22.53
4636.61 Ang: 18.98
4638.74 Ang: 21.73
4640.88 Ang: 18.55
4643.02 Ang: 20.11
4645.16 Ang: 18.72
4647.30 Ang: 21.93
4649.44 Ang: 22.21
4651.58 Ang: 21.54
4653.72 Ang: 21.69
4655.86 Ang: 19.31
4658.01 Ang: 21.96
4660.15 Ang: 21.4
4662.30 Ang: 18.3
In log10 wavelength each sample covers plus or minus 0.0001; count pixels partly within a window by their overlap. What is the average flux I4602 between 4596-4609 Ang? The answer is 21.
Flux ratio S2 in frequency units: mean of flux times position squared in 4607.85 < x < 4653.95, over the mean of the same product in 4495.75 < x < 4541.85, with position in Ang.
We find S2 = 1.1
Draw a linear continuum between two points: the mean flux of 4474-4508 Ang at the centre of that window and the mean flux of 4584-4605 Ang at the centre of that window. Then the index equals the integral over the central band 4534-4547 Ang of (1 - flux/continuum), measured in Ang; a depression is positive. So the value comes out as 0.8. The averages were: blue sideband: 21.4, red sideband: 21.2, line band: 20.1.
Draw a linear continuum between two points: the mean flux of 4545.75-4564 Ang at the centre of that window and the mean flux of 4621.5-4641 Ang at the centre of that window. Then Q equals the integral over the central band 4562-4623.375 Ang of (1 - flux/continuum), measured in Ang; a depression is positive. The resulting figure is 1.0 Ang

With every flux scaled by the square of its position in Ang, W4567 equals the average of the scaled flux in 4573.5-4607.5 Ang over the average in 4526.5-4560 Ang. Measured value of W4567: 1.07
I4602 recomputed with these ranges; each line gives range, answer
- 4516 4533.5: 19.6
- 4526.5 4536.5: 18.8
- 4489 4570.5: 20.5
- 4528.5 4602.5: 20.5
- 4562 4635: 20.9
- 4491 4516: 21.1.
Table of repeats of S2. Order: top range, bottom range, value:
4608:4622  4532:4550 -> 1.05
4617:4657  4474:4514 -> 1.05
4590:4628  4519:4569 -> 1.05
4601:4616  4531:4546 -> 1.08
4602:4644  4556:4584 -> 1.04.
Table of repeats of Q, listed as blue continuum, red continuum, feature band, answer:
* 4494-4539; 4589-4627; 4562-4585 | 0.26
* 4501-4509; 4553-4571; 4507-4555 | 0.97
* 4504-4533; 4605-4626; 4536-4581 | -0.89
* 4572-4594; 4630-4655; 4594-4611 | 0.37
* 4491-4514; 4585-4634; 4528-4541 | 1.26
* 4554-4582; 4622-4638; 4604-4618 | 0.38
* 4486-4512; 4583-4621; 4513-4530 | 0.81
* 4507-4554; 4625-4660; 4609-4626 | 0.13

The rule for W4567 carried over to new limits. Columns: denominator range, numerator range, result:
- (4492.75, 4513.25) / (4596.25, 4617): 1.03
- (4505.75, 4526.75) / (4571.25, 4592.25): 1.08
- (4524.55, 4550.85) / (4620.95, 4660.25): 1.12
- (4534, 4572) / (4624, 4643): 1.07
